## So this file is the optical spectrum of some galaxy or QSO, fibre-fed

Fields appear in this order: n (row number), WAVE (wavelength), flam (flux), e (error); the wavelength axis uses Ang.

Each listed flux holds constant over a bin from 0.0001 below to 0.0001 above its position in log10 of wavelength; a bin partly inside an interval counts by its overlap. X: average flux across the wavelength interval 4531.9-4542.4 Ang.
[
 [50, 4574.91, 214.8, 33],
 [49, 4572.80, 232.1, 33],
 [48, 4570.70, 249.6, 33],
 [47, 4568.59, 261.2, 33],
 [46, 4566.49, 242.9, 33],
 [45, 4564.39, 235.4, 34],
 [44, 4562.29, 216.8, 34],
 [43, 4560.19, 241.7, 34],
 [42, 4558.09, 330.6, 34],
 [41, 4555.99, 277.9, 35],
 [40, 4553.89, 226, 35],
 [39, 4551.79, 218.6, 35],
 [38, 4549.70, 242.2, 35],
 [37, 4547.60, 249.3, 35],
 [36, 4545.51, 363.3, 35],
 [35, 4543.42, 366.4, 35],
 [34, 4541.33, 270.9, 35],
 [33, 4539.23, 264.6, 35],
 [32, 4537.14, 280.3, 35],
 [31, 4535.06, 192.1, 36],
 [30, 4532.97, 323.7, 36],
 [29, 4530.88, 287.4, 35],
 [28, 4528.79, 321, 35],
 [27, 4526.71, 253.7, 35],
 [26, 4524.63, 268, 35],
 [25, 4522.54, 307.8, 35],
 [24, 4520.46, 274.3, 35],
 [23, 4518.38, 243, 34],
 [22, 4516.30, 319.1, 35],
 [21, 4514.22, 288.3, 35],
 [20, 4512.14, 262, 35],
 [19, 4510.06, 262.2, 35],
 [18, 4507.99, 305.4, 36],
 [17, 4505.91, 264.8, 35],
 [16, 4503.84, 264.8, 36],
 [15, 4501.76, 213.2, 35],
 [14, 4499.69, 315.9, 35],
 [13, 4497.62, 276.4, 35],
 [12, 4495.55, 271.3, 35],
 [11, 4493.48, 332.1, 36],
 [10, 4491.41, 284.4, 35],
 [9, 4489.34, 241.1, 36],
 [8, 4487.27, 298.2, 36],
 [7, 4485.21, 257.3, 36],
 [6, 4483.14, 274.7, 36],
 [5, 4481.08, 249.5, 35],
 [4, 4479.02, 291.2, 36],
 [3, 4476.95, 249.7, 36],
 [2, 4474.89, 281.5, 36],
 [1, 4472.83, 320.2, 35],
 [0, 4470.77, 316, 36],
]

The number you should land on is 267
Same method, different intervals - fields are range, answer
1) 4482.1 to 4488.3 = 277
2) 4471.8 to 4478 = 284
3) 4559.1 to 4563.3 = 230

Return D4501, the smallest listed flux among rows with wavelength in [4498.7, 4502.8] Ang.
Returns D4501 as 213.2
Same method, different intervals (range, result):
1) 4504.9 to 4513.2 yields 262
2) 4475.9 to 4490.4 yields 241.1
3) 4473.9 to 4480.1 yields 249.7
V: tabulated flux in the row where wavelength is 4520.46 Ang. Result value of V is 274.3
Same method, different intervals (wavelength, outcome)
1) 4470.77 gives 316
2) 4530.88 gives 287.4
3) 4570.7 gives 249.6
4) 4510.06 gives 262.2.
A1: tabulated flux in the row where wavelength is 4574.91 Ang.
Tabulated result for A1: 214.8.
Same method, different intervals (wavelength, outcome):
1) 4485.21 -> 257.3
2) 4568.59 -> 261.2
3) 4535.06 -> 192.1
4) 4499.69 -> 315.9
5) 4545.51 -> 363.3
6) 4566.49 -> 242.9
